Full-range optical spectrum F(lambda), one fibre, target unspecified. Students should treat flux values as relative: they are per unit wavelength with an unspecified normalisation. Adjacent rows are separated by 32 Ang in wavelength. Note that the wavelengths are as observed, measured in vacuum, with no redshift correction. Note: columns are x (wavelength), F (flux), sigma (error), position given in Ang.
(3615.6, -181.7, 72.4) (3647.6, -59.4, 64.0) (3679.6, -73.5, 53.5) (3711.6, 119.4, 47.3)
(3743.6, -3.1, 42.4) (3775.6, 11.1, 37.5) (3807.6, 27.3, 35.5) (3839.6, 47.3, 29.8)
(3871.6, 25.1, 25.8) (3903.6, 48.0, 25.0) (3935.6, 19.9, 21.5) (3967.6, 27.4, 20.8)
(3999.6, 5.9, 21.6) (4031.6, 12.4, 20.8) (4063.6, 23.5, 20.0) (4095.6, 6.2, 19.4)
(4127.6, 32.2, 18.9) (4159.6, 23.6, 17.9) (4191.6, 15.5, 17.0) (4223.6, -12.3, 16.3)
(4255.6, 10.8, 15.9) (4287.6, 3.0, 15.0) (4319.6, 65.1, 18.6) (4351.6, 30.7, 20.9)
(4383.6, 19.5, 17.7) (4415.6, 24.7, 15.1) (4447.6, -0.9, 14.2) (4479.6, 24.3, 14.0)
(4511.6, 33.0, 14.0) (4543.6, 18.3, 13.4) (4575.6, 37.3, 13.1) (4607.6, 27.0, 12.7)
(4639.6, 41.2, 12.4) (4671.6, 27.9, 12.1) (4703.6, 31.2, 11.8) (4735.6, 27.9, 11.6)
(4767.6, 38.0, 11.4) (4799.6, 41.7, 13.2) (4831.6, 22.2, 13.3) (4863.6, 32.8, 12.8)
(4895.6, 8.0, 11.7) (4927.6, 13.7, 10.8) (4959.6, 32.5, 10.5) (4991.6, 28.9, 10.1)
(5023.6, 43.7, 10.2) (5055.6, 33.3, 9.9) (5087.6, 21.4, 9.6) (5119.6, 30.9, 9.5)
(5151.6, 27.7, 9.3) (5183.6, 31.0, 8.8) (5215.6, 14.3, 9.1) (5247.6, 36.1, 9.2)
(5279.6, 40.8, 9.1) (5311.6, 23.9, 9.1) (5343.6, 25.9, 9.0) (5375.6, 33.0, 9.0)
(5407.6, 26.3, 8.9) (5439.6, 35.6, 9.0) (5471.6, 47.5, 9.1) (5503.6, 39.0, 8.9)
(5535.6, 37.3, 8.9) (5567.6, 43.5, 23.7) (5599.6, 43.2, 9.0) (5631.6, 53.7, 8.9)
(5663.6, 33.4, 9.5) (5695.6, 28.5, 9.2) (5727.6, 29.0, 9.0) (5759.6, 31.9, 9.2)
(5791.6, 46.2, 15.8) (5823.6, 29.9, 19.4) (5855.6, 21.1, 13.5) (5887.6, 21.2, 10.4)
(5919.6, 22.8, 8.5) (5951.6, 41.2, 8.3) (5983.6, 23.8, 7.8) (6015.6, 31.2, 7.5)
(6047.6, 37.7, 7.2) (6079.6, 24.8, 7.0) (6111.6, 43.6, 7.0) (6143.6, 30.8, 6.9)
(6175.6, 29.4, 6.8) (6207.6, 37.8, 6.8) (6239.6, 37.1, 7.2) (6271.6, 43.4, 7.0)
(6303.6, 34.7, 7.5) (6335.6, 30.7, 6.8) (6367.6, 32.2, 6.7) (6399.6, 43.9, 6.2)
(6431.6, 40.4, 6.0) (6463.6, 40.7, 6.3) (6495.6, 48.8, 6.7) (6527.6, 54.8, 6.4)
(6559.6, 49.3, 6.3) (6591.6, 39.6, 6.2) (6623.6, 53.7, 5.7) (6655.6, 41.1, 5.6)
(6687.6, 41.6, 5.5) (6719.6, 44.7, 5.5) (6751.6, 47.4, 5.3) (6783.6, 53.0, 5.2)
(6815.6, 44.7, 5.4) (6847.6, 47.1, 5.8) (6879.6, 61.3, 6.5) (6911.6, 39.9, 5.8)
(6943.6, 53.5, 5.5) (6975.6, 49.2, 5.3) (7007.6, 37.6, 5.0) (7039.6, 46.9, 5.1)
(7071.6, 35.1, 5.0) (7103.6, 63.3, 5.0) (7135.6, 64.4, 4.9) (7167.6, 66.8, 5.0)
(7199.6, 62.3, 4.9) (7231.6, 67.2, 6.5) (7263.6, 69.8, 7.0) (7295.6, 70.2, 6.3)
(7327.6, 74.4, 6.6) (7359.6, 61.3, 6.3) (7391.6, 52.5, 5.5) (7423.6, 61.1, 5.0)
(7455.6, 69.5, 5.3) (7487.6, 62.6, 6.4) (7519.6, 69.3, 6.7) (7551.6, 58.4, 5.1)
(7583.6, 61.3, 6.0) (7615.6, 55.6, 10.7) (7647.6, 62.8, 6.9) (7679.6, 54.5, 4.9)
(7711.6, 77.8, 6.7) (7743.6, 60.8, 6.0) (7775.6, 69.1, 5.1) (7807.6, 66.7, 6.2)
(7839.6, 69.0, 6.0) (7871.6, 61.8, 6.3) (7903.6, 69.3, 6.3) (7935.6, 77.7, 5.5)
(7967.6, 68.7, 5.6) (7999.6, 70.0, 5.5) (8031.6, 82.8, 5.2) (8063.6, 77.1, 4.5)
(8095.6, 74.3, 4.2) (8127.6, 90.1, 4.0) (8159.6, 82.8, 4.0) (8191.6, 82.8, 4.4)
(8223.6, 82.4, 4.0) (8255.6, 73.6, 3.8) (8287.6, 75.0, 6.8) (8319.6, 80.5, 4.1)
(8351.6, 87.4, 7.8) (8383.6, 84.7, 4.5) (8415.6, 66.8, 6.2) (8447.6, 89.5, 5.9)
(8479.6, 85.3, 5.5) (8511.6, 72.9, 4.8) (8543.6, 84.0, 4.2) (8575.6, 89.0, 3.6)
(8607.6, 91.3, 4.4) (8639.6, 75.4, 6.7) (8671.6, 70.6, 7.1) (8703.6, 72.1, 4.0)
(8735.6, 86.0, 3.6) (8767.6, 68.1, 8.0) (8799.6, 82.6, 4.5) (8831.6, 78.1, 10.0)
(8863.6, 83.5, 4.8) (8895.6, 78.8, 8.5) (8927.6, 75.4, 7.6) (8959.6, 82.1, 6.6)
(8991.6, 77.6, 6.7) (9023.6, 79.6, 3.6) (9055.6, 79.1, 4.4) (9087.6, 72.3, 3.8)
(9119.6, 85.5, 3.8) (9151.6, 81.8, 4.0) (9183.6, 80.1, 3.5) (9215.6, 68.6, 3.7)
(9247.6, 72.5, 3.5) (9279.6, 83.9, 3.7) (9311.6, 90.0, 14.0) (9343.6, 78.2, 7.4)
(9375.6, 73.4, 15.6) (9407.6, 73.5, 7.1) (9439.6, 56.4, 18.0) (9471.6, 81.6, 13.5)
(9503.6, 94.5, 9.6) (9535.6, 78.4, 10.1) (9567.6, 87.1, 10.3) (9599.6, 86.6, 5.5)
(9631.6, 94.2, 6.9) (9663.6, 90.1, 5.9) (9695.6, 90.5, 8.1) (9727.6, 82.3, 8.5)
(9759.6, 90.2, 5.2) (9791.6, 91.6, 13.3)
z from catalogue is 0.78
